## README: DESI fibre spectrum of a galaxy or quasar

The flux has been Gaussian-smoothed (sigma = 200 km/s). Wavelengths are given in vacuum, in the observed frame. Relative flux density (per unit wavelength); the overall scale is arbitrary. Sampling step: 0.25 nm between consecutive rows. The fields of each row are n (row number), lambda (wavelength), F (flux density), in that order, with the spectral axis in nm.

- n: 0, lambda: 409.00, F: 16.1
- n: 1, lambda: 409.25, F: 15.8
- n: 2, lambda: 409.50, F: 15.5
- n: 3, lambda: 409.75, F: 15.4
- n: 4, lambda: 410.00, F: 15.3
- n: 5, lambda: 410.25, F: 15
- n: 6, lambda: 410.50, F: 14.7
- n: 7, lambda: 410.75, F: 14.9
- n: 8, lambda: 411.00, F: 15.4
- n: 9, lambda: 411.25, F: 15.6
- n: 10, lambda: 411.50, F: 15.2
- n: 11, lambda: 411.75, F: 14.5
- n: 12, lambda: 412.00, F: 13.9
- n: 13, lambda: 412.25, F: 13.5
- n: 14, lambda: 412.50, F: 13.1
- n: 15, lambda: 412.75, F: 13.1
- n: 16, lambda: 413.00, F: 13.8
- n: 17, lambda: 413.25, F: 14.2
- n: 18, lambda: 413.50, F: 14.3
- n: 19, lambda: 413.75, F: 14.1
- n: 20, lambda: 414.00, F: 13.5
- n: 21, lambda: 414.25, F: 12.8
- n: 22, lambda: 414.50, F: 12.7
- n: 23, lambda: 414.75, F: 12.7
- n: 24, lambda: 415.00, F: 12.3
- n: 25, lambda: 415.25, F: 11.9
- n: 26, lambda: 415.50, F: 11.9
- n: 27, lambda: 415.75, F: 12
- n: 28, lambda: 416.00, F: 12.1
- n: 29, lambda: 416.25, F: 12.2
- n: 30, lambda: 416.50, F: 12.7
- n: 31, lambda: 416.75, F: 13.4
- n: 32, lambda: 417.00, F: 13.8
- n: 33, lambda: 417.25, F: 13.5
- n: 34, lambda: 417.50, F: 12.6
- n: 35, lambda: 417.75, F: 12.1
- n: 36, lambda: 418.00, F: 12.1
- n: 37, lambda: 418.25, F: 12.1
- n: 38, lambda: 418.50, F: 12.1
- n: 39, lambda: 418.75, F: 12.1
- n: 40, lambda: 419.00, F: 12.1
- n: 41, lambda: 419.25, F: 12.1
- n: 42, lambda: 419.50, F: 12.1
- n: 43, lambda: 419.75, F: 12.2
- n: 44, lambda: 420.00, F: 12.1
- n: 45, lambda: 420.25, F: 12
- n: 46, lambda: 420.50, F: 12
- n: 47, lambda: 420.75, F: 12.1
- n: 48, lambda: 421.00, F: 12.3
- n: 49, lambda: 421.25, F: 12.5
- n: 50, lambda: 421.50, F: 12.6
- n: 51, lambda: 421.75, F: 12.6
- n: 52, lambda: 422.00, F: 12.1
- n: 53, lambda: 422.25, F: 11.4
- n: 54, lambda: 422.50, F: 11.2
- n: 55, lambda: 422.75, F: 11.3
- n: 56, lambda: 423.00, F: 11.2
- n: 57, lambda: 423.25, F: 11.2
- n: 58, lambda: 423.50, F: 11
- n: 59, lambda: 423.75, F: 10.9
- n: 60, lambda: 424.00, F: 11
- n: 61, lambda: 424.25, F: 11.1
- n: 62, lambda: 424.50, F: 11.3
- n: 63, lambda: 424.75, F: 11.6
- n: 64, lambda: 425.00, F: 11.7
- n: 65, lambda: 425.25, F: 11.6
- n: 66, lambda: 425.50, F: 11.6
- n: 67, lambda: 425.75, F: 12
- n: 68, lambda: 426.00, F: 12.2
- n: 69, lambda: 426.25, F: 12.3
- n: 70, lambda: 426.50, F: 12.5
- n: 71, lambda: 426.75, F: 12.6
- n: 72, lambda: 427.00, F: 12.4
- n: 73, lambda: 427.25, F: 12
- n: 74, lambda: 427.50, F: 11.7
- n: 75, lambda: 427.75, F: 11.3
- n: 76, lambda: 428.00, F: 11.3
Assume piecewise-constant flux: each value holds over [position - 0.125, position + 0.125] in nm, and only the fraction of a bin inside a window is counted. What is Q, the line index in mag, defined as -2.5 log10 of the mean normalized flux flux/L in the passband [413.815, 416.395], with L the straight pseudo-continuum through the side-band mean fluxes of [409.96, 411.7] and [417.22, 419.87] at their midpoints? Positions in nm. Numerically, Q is 0.09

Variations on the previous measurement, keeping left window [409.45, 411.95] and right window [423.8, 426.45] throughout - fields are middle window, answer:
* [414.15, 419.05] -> 0.101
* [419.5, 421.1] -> 0.060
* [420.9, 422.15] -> 0.009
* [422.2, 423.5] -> 0.089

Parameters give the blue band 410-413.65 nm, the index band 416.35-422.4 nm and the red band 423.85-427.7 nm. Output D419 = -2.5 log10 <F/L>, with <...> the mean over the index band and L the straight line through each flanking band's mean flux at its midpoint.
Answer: 0.06 mag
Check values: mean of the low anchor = 14.4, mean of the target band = 12.4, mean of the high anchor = 11.8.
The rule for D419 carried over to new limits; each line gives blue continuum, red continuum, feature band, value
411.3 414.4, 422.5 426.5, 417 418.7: 0.03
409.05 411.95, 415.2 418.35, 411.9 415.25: 0.04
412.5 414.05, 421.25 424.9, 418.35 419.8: 0.03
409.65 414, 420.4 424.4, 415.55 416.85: 0.07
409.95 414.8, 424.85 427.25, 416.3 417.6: 0.02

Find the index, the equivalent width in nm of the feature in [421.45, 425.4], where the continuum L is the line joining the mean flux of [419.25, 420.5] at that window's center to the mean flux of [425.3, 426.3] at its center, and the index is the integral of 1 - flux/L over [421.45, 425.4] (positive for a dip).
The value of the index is 0.18 nm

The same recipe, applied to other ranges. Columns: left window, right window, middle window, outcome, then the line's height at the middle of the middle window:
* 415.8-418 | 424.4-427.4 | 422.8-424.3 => 0.14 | 12.2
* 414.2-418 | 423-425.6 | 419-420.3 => -0.01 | 12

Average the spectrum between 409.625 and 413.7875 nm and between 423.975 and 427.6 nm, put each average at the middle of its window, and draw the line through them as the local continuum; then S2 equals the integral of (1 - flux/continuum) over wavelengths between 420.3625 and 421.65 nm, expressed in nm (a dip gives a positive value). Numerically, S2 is 0.05 nm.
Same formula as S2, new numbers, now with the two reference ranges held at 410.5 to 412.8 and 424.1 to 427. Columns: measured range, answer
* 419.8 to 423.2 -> 0.18 nm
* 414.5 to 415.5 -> 0.11 nm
